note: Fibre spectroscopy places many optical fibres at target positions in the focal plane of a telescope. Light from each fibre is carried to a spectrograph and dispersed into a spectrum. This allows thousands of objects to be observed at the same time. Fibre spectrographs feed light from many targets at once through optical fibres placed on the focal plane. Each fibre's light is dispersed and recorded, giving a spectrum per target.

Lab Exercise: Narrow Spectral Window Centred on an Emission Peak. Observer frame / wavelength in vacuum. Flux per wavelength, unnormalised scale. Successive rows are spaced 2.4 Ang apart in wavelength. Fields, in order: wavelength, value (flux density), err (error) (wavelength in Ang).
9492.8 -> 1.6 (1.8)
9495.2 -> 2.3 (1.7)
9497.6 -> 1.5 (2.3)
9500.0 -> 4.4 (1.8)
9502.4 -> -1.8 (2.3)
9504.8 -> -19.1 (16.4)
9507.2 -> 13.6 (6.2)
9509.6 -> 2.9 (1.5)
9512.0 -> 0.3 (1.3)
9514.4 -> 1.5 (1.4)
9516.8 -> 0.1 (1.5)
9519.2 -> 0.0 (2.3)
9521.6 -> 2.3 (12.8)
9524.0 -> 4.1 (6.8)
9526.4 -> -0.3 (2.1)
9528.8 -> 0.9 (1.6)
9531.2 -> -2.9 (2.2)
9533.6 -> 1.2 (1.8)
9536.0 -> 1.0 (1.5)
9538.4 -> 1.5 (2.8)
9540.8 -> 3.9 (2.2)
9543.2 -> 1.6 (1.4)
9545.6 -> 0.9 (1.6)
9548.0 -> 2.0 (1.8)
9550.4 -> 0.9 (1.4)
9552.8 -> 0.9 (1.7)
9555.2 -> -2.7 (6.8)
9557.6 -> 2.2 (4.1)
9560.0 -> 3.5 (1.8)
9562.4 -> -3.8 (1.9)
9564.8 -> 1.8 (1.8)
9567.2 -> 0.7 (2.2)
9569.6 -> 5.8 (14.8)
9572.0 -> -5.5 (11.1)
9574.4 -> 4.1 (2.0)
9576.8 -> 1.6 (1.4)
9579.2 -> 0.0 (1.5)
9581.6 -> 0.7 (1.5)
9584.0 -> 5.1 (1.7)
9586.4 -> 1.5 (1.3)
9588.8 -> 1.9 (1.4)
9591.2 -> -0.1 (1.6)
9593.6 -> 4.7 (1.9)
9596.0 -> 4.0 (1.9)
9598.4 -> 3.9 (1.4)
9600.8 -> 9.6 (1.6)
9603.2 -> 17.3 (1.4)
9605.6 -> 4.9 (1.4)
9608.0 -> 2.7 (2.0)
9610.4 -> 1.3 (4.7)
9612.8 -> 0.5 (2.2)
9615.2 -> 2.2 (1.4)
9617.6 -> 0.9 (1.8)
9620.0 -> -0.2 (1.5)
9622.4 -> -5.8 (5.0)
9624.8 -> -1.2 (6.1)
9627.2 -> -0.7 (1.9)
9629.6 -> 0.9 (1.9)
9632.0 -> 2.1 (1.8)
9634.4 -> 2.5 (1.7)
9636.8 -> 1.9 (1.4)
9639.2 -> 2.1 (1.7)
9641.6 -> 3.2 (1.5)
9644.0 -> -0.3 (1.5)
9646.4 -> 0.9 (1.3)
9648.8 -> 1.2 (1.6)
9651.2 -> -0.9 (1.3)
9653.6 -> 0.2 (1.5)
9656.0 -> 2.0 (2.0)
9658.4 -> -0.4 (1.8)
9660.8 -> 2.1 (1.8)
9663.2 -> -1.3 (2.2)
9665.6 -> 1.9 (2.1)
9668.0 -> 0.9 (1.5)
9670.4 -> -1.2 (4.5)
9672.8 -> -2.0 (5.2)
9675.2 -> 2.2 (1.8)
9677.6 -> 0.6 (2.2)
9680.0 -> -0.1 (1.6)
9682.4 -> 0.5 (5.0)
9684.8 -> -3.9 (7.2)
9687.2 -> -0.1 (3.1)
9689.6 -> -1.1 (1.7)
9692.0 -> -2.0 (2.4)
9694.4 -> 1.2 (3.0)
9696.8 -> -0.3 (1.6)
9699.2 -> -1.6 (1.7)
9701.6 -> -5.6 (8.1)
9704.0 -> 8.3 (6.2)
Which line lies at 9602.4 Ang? Hbeta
